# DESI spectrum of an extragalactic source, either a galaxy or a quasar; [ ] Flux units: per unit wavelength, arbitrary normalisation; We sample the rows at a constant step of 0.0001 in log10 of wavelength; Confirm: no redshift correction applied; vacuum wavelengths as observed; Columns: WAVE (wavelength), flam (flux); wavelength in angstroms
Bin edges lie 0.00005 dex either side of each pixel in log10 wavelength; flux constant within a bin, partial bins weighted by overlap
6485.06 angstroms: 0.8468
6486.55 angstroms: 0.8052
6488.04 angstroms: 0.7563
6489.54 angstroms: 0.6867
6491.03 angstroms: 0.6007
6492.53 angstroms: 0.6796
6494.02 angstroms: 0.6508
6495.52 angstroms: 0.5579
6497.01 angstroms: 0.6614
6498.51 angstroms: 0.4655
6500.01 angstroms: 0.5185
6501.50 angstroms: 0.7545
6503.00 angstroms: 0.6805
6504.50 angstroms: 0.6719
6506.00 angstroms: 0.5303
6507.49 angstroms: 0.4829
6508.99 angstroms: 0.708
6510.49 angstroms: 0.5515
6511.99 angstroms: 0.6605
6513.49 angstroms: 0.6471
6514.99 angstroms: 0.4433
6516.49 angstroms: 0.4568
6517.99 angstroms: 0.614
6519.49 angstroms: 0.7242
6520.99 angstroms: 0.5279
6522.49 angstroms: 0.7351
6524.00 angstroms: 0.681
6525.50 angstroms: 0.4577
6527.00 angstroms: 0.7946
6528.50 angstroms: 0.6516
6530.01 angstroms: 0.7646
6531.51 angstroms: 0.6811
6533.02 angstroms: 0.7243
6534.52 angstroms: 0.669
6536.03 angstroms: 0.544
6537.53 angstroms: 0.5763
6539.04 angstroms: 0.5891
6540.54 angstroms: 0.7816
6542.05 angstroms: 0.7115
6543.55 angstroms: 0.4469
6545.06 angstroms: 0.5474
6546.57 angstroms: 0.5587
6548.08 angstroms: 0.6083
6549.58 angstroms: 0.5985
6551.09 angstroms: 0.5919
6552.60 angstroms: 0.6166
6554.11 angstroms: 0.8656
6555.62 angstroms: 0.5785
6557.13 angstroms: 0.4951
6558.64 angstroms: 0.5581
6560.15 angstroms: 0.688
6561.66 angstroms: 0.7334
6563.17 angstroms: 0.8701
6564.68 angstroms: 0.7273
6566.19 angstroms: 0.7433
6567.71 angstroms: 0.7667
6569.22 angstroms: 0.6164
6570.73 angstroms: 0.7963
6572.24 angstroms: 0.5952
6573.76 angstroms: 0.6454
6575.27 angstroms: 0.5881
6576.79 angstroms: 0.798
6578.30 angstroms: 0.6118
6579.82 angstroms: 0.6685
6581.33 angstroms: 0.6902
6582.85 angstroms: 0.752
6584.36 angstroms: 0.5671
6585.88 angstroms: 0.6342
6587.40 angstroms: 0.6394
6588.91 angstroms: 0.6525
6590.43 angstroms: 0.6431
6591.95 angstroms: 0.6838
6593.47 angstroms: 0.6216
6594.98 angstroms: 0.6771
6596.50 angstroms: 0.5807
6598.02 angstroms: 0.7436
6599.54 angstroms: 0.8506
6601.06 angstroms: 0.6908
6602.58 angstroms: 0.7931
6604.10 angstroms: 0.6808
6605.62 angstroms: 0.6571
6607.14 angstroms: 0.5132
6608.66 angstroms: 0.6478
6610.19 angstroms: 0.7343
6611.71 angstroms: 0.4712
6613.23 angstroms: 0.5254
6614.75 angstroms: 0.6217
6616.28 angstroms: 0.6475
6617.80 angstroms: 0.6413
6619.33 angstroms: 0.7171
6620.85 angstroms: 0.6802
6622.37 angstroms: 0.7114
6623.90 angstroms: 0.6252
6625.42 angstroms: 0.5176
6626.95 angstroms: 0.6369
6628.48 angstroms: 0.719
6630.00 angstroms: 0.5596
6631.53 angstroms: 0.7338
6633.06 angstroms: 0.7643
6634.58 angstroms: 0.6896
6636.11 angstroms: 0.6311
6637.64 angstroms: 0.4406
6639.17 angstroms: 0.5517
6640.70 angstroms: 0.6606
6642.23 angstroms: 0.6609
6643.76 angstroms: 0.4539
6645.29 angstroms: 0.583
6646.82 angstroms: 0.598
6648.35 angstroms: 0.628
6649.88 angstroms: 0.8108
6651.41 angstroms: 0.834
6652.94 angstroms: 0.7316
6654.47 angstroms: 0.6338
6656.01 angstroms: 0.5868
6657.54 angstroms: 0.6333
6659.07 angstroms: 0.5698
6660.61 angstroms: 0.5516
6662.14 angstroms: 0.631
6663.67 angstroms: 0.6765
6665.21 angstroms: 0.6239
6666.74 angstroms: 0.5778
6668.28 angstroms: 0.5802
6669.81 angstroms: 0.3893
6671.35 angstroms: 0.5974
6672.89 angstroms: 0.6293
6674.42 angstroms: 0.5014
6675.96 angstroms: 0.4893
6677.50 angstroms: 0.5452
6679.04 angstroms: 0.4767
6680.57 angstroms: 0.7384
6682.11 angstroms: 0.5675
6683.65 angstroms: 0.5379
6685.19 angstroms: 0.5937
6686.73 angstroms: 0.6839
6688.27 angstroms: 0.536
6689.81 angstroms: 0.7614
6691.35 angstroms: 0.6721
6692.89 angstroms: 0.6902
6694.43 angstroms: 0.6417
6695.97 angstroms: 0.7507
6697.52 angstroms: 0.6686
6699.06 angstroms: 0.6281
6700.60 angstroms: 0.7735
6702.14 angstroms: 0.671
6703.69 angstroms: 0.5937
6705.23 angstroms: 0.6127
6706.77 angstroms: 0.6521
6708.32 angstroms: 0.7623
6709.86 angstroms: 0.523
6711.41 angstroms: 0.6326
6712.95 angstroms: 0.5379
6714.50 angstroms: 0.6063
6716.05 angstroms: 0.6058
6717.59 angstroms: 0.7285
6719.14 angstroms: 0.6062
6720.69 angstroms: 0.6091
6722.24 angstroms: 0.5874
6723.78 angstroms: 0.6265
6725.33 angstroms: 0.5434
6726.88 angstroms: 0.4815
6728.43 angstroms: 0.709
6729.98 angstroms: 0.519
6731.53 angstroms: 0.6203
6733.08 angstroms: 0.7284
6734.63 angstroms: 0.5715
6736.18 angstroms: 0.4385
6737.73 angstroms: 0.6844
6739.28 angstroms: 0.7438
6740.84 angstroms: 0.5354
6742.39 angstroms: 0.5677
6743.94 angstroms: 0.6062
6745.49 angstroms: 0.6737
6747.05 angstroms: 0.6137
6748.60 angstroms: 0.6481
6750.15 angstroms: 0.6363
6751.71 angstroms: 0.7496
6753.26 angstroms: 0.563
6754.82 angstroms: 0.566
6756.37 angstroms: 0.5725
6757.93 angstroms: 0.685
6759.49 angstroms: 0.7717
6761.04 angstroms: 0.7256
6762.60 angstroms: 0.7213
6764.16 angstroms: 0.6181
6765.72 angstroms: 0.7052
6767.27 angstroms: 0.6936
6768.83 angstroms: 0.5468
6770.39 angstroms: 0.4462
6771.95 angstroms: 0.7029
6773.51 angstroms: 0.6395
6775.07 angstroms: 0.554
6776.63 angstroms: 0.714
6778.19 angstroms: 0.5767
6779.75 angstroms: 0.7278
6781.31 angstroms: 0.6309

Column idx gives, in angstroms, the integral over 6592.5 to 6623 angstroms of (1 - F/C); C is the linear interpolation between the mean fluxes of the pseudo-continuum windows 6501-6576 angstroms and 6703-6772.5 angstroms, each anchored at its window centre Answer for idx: -1.2 angstroms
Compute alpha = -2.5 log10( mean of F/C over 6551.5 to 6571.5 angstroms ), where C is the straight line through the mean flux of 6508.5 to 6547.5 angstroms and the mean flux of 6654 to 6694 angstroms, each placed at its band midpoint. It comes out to -0.128 mag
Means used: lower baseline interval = 0.624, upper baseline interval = 0.595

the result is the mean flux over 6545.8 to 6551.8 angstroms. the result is 0.589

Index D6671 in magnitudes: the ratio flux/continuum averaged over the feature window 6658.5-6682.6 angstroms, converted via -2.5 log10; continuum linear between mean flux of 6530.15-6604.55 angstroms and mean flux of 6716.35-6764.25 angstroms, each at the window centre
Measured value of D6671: 0.13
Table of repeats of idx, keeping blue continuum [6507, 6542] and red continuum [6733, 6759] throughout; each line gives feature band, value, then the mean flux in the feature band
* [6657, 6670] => 0.8 angstroms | 0.589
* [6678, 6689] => 0.6 angstroms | 0.59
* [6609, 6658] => -0.9 angstroms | 0.639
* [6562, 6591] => -2.6 angstroms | 0.685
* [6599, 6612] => -1.0 angstroms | 0.675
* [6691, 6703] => -1.2 angstroms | 0.687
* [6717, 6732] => 0.5 angstroms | 0.601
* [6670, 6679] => 1.3 angstroms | 0.535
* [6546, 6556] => -0.1 angstroms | 0.635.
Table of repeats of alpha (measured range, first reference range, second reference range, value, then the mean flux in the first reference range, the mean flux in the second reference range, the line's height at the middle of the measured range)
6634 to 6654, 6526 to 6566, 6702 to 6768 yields 0.007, 0.653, 0.629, 0.64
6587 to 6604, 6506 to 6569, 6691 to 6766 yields -0.087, 0.637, 0.636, 0.637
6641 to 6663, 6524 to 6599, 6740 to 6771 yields 0.015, 0.657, 0.633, 0.646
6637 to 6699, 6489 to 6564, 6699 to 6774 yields 0.027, 0.628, 0.628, 0.628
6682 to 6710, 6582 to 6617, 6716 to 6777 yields -0.030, 0.653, 0.626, 0.636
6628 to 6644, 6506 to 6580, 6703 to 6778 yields 0.009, 0.641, 0.624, 0.633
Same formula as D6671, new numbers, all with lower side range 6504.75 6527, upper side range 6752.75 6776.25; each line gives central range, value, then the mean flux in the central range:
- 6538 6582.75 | -0.10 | 0.659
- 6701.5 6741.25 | 0.03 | 0.613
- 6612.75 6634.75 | -0.07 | 0.653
